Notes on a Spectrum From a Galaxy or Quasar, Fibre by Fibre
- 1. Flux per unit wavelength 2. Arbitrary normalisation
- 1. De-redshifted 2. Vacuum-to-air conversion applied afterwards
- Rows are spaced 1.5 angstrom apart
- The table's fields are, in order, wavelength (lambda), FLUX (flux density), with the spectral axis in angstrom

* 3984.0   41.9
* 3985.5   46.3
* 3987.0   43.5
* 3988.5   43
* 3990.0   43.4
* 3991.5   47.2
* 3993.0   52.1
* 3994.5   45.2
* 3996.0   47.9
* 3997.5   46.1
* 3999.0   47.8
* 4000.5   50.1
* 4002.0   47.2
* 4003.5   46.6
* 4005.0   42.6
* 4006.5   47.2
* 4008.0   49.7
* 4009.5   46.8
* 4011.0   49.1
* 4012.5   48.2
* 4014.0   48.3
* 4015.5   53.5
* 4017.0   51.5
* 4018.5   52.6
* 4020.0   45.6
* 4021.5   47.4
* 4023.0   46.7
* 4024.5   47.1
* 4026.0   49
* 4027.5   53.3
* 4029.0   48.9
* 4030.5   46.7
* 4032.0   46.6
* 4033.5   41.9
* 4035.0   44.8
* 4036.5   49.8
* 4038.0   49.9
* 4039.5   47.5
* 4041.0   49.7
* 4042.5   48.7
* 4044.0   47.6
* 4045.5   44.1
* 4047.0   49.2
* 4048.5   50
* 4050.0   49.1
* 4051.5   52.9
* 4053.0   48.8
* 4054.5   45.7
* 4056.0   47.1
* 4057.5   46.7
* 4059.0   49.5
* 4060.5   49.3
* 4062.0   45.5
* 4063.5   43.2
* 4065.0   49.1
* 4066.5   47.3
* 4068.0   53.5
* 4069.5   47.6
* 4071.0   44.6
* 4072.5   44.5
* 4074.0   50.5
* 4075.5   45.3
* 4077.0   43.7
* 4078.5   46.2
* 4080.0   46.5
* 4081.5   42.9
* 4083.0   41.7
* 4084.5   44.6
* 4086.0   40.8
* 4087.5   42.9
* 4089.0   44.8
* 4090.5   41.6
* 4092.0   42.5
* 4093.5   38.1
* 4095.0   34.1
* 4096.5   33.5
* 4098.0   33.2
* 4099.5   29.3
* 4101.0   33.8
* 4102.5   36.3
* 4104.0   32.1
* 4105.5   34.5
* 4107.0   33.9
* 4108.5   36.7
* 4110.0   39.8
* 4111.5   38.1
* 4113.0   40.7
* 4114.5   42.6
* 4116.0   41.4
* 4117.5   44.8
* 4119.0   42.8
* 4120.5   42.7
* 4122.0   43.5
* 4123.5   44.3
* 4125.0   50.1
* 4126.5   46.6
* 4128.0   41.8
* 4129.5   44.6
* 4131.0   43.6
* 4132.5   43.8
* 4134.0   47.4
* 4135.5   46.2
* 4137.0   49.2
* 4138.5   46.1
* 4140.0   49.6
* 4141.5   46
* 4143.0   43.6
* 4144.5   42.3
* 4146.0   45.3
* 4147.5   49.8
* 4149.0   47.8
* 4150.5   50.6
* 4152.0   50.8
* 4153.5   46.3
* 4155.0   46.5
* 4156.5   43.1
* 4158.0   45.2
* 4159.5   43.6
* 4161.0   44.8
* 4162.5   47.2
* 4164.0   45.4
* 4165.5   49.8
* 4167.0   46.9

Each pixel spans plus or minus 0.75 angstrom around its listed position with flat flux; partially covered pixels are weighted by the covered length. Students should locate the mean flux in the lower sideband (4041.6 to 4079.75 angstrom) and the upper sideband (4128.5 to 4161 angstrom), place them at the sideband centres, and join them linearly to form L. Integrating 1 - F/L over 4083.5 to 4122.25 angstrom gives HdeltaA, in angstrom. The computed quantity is 6.7 angstrom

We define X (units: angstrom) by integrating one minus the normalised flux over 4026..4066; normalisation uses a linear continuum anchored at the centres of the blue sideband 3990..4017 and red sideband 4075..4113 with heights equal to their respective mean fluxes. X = -3.8 angstrom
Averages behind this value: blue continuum 47.9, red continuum 39.1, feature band 47.9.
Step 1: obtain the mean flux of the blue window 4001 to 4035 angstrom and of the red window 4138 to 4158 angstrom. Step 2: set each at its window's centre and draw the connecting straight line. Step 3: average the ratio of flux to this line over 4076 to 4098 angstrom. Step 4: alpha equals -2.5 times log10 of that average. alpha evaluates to 0.14 mag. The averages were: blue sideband 48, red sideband 46.7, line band 41.5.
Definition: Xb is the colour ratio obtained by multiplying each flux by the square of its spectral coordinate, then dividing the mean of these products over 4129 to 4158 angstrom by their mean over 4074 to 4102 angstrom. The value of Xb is 1.18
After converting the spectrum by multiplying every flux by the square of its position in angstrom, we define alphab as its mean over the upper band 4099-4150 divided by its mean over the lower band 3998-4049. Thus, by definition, 0.93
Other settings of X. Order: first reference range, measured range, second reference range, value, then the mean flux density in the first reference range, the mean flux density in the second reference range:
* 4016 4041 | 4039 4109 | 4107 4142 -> 3.9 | 48.2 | 43.8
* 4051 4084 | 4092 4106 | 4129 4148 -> 3.7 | 46.9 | 45.9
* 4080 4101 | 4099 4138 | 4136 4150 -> 1.9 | 39.3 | 46.7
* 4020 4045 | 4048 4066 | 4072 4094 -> -0.9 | 47.7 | 43.8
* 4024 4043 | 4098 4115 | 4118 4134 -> 3.5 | 48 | 44.5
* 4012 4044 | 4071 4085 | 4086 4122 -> -1.1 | 48.4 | 38.4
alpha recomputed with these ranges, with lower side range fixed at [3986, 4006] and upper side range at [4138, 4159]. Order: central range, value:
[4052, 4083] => -0.007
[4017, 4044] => -0.038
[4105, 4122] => 0.163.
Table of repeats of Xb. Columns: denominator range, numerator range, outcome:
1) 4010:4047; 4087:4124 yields 0.83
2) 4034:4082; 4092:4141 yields 0.89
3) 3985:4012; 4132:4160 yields 1.07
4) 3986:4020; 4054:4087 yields 1.00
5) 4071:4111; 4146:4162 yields 1.21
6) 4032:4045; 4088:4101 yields 0.80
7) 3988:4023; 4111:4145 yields 0.99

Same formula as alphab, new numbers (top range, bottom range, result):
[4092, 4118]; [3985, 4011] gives 0.83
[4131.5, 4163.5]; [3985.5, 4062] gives 1.03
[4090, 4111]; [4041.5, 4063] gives 0.76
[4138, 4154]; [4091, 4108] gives 1.39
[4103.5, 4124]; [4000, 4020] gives 0.86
